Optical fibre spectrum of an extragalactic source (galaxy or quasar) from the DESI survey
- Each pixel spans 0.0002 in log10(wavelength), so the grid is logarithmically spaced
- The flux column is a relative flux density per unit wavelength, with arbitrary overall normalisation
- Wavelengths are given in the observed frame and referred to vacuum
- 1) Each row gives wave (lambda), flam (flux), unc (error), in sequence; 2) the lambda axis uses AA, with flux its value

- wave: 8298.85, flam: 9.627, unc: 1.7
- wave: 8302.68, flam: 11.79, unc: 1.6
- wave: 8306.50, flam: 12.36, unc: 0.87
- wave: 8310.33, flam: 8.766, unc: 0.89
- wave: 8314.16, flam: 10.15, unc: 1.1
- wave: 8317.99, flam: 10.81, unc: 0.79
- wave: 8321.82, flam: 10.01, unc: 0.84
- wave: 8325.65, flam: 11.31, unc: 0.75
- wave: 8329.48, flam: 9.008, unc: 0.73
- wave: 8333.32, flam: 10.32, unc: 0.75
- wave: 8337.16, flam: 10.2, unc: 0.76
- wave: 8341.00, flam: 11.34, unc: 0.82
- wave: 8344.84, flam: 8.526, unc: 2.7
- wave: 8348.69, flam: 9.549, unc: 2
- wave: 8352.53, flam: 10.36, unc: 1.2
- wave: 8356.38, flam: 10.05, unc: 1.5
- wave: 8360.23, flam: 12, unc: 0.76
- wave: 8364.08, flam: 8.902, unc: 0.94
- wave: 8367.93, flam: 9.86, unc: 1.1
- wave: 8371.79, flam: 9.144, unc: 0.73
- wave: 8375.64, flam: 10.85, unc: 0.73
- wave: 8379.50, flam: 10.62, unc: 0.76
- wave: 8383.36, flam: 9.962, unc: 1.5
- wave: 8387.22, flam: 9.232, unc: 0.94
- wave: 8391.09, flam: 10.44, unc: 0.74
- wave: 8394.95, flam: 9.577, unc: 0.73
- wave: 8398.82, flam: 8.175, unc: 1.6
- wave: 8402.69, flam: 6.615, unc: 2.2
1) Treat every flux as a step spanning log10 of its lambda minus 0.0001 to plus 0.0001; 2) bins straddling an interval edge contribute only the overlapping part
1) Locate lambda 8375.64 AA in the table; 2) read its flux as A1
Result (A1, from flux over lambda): 10.85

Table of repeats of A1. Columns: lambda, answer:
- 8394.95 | 9.577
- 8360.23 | 12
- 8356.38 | 10.05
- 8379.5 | 10.62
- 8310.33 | 8.766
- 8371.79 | 9.144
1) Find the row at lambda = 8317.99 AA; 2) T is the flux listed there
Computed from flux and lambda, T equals 10.81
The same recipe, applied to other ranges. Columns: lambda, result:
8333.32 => 10.32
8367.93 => 9.86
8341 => 11.34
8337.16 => 10.2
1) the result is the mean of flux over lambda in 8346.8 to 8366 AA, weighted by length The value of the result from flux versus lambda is 10.2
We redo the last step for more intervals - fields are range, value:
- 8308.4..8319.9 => 9.91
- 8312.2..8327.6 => 10.6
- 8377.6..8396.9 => 9.96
